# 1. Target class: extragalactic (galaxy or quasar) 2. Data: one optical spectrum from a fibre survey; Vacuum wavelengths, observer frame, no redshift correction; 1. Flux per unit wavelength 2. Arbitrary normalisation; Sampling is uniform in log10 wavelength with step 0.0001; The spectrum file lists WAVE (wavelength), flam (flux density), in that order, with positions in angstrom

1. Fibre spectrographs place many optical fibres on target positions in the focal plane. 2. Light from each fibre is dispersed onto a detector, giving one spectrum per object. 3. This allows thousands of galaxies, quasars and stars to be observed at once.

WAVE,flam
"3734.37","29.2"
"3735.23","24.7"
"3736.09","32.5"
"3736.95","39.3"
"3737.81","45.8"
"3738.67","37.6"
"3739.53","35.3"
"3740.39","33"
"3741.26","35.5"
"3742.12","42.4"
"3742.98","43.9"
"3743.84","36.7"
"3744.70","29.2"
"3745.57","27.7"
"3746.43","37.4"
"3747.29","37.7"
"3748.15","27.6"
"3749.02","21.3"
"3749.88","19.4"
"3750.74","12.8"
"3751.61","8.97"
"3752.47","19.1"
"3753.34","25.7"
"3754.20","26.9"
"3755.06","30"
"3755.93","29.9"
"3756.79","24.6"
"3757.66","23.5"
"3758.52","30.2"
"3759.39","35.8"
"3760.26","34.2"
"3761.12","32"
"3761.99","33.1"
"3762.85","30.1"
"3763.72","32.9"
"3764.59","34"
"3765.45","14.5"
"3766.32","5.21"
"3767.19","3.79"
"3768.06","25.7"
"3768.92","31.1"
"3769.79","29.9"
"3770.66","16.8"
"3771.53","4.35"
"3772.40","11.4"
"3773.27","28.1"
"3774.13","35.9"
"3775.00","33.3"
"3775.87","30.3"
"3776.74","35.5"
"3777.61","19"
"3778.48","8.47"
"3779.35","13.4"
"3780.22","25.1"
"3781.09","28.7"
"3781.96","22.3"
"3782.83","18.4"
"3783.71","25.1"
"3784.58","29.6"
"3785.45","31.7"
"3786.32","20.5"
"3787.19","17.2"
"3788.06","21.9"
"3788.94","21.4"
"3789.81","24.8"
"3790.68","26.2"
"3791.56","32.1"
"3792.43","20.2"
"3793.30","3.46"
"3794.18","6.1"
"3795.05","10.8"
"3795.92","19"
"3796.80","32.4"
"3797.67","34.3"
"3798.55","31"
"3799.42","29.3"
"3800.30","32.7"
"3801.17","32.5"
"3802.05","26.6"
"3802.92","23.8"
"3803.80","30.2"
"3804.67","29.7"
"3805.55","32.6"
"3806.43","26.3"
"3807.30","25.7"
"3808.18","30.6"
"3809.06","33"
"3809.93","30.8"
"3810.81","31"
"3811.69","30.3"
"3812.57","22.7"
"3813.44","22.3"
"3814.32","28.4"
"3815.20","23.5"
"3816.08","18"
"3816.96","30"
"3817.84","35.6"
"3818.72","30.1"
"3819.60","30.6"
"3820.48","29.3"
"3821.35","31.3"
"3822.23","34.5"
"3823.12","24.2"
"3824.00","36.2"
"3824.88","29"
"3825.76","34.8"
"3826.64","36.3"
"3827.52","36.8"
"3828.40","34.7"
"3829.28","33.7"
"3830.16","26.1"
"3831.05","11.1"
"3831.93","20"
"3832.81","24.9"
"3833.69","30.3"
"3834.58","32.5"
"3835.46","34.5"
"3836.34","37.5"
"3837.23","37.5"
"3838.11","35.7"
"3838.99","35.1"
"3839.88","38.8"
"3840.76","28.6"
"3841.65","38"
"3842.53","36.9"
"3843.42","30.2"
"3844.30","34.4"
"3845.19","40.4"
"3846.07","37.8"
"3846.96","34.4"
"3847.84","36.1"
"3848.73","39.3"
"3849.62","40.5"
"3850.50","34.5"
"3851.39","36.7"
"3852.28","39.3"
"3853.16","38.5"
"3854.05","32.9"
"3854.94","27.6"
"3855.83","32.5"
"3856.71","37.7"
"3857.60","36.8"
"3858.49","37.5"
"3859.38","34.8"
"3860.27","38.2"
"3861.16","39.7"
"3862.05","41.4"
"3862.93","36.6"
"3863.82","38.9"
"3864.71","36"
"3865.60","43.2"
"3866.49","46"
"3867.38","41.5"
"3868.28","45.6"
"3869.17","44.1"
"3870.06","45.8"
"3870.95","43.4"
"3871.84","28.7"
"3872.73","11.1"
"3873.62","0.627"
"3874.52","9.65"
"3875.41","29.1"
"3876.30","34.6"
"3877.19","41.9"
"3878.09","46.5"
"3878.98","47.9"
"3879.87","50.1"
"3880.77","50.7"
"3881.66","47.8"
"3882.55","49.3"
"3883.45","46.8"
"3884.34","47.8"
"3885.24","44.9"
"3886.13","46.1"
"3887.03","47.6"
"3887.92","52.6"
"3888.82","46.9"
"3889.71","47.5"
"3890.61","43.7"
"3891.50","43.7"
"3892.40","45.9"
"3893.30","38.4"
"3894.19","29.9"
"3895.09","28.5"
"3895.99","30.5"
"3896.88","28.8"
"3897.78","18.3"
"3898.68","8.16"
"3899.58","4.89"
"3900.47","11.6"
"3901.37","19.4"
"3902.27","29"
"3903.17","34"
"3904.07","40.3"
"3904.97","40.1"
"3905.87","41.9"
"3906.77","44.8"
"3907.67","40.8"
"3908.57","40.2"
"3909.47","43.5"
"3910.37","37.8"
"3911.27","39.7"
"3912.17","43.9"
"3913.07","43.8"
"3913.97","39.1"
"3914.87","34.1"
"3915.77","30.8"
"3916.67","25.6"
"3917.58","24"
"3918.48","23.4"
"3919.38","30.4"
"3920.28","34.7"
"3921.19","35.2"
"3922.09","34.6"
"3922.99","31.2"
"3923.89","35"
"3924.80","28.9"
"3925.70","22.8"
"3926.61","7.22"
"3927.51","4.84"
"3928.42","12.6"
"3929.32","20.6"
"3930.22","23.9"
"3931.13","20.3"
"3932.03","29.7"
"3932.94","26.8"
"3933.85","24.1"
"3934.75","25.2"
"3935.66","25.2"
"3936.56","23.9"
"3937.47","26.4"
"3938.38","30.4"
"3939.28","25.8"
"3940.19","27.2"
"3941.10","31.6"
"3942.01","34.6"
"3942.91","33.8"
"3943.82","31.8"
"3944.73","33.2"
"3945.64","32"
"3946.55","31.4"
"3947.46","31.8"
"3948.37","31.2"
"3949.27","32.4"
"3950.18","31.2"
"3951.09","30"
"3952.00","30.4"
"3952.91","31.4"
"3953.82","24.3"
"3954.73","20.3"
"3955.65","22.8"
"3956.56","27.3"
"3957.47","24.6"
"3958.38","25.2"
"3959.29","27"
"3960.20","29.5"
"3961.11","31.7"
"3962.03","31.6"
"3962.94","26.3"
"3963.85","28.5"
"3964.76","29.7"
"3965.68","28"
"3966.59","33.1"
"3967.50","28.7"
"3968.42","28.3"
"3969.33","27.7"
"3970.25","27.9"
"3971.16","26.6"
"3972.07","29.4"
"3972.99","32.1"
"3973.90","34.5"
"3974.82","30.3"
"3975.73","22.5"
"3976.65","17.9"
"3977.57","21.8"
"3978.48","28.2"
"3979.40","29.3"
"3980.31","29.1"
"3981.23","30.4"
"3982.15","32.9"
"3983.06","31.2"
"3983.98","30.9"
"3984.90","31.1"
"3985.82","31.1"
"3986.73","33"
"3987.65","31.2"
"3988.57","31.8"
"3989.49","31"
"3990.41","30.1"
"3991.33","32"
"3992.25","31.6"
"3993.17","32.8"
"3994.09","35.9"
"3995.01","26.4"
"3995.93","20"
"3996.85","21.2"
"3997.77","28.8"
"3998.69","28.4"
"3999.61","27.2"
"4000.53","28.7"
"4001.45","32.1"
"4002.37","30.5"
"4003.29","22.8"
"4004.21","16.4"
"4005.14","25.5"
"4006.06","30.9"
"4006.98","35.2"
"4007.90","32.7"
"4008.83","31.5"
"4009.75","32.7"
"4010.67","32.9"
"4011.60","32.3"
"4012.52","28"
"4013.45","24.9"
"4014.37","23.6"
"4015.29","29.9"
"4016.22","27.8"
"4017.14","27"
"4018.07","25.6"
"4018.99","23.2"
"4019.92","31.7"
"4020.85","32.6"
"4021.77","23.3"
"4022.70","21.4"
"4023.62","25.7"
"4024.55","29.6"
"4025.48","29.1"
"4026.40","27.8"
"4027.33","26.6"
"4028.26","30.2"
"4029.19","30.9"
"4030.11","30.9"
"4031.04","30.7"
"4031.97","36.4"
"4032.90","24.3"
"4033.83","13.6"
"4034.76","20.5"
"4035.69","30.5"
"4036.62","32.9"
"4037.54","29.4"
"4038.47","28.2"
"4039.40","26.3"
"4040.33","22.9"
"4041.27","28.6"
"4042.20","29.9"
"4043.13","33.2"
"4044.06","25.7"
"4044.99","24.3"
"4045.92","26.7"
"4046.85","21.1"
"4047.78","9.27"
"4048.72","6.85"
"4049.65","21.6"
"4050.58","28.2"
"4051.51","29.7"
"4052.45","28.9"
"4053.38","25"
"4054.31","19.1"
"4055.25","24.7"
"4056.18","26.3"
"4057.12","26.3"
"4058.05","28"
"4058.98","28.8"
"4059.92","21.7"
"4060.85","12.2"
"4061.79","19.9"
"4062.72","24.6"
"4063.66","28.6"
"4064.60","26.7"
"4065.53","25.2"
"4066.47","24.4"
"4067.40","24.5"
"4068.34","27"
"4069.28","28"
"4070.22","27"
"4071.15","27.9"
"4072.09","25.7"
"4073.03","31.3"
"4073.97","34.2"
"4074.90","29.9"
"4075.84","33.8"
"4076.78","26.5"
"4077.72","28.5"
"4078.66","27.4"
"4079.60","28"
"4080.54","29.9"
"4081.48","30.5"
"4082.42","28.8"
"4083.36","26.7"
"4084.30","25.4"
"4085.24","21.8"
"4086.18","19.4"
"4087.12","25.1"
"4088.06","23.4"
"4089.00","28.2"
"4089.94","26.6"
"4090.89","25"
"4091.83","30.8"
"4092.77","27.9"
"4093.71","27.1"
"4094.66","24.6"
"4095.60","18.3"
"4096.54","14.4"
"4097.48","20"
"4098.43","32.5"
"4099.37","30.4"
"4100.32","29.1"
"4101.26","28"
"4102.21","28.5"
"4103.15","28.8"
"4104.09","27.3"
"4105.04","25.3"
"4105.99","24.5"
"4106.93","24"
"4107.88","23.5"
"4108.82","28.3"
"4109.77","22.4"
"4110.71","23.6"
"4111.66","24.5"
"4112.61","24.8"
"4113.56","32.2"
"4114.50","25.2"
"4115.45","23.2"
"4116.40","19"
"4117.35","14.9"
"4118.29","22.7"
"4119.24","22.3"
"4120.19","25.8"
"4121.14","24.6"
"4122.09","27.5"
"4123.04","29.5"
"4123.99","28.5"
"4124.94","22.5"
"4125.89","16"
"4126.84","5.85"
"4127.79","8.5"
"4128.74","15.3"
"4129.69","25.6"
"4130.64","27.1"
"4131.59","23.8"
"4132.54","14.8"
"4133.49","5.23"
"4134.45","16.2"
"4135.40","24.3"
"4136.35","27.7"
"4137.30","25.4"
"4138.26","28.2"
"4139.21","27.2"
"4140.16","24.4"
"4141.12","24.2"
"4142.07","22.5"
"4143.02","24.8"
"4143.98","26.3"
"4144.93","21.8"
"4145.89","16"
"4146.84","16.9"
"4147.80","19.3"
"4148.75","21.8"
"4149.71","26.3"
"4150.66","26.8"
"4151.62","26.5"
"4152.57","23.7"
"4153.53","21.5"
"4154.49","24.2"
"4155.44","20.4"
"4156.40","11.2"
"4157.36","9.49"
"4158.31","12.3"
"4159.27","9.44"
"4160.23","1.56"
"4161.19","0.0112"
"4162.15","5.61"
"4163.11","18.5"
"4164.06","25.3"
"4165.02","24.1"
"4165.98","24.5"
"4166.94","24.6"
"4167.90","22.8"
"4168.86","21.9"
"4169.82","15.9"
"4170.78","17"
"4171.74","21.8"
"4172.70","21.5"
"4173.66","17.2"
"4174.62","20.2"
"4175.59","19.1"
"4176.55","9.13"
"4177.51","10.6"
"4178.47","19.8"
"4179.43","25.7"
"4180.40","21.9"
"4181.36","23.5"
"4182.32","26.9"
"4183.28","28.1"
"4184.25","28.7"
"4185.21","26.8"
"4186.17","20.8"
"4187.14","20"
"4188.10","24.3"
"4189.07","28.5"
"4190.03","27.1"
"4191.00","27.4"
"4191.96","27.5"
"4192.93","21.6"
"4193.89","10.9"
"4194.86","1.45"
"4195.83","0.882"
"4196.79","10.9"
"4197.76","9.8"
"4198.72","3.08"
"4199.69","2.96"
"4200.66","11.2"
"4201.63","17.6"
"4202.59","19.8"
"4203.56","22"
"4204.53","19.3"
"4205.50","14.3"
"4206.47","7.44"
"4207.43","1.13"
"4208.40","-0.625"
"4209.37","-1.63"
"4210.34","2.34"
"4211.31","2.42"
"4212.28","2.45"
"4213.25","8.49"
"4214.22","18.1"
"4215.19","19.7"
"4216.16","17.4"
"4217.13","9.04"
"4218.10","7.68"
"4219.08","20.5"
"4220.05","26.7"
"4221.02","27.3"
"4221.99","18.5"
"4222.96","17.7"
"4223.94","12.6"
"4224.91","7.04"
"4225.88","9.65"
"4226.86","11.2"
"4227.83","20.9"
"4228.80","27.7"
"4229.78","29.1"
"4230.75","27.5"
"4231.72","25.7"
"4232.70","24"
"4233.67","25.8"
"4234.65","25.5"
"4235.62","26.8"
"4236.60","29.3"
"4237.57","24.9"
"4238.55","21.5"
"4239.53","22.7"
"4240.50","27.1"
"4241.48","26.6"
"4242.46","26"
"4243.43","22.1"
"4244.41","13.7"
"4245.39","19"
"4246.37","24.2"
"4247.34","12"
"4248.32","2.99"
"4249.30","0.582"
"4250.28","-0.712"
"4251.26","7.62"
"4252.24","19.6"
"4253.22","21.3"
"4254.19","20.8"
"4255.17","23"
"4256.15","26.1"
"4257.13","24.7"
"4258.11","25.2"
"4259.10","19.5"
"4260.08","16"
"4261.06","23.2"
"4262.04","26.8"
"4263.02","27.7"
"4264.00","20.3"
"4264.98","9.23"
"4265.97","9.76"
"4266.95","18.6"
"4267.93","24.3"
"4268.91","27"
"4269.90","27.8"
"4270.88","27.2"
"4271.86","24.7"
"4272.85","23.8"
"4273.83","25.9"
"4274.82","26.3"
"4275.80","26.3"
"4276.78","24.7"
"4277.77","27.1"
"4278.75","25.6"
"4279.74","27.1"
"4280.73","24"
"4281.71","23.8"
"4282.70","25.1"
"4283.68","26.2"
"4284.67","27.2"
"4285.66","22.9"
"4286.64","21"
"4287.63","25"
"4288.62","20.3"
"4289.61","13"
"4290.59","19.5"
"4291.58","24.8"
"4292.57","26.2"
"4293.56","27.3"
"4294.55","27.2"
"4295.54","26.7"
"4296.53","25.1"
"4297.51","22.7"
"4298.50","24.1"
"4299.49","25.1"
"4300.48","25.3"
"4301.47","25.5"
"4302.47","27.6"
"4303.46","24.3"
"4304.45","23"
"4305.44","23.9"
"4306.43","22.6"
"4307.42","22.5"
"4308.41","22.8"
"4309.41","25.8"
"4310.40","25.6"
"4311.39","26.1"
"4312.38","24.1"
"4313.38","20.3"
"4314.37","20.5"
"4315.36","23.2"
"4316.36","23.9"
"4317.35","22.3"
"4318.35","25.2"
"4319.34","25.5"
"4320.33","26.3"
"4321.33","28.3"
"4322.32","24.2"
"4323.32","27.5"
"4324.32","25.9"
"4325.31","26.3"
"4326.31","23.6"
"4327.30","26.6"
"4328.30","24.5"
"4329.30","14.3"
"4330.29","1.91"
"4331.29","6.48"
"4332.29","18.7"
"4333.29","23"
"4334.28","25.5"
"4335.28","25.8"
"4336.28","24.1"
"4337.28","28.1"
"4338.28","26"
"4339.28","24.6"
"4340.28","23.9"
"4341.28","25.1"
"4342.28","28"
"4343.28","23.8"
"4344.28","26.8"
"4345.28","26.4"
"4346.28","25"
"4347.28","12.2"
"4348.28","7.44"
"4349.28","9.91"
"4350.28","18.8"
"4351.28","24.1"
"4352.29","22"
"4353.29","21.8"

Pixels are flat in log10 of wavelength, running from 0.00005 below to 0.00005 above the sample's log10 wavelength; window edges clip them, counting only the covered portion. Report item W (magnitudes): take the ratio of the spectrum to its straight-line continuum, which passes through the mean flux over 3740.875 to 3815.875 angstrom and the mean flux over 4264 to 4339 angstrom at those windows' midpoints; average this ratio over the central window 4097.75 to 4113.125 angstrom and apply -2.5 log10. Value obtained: -0.095 mag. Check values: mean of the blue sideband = 25.7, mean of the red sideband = 23.4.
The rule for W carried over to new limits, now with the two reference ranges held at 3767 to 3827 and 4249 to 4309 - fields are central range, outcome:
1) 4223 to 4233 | 0.182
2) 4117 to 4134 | 0.176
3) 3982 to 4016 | -0.201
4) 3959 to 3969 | -0.189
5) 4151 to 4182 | 0.285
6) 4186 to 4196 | 0.180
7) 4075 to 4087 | -0.143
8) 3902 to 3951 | -0.227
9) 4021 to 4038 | -0.140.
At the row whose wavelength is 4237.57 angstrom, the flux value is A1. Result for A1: 24.9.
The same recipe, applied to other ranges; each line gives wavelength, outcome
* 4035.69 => 30.5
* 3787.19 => 17.2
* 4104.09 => 27.3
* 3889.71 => 47.5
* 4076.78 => 26.5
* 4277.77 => 27.1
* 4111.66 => 24.5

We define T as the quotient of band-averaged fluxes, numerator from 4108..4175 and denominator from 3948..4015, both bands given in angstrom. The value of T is 0.7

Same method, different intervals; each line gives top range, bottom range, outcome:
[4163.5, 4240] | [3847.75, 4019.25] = 0.57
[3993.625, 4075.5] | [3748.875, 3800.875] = 1.13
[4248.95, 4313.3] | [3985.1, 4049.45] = 0.82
